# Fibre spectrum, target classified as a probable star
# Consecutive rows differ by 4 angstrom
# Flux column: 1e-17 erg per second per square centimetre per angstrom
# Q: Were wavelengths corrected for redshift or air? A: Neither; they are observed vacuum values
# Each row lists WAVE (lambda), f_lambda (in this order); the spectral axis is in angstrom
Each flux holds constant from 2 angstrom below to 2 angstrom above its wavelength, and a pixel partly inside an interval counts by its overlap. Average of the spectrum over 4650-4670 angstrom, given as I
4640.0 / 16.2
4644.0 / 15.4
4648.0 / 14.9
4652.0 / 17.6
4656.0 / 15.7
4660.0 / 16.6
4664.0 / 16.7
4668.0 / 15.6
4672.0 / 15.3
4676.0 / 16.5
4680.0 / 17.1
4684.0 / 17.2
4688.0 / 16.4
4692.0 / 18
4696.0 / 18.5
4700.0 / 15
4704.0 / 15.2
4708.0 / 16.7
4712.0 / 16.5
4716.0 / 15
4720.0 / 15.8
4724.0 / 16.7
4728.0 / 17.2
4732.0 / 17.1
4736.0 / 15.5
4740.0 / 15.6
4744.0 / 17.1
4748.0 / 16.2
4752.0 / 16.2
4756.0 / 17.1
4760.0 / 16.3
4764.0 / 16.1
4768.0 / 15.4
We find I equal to 16.4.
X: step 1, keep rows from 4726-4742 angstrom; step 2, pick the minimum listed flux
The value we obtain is 15.5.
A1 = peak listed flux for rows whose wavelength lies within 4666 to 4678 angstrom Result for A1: 16.5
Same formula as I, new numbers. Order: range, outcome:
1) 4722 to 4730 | 16.9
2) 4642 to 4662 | 16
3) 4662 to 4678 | 16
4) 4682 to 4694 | 17.2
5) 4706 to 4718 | 16.1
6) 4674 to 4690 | 16.8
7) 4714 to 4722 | 15.4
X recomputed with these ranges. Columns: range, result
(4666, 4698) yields 15.3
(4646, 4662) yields 14.9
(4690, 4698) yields 18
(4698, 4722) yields 15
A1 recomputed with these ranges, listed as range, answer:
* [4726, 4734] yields 17.2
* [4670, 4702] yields 18.5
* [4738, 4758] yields 17.1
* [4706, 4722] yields 16.7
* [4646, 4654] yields 17.6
